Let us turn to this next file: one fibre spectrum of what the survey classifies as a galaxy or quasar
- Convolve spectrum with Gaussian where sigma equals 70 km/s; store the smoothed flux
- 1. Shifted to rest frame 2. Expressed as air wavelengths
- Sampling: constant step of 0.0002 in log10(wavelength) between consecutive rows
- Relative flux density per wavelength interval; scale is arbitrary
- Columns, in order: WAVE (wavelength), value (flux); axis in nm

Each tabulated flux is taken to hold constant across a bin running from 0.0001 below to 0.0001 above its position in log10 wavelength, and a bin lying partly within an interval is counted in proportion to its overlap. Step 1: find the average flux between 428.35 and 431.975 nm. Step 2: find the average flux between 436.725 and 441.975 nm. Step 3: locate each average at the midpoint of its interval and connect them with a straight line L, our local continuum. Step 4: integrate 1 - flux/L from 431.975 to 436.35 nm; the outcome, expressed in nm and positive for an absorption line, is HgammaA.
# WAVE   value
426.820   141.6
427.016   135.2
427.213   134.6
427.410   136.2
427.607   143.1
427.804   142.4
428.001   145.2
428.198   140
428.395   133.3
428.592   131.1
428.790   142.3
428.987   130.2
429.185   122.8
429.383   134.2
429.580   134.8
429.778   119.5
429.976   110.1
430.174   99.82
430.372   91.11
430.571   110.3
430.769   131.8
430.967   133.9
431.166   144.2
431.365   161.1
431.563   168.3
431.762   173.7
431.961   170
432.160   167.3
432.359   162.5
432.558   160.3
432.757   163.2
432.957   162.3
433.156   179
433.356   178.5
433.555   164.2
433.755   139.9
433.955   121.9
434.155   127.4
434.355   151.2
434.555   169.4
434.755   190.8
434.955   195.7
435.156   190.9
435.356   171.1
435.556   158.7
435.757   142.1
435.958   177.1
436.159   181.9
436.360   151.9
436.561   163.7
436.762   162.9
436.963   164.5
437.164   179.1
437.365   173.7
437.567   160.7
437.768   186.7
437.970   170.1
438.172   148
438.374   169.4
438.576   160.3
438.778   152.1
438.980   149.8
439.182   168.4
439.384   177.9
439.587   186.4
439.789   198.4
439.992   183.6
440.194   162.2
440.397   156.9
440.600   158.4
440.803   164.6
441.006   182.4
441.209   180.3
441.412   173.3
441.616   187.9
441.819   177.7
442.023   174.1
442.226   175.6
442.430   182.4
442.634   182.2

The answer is -0.44 nm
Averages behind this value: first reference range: 133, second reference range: 171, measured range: 164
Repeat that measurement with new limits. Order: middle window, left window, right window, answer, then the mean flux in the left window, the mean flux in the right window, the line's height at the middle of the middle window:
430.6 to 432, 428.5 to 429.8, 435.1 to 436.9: -0.09 nm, 131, 166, 142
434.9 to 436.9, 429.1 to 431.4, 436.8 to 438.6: -0.15 nm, 123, 168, 157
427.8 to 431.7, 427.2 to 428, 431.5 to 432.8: 0.54 nm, 140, 167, 153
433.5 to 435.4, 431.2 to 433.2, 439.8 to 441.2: 0.06 nm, 166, 171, 167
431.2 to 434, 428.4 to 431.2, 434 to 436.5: -0.34 nm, 124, 166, 146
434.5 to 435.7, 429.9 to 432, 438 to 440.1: -0.20 nm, 135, 169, 153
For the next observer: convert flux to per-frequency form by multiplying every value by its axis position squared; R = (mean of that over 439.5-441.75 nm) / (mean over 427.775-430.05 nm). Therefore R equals 1.4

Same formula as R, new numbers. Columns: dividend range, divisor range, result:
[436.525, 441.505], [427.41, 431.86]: 1.32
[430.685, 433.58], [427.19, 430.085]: 1.23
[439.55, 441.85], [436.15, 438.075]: 1.06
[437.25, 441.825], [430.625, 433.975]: 1.12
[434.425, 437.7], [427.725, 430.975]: 1.40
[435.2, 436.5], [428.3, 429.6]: 1.28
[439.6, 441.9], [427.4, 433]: 1.31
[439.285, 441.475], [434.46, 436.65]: 1.04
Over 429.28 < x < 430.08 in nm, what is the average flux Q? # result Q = 125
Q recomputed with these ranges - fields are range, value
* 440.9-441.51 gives 179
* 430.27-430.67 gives 101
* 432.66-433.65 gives 169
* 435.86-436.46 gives 170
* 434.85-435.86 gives 172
